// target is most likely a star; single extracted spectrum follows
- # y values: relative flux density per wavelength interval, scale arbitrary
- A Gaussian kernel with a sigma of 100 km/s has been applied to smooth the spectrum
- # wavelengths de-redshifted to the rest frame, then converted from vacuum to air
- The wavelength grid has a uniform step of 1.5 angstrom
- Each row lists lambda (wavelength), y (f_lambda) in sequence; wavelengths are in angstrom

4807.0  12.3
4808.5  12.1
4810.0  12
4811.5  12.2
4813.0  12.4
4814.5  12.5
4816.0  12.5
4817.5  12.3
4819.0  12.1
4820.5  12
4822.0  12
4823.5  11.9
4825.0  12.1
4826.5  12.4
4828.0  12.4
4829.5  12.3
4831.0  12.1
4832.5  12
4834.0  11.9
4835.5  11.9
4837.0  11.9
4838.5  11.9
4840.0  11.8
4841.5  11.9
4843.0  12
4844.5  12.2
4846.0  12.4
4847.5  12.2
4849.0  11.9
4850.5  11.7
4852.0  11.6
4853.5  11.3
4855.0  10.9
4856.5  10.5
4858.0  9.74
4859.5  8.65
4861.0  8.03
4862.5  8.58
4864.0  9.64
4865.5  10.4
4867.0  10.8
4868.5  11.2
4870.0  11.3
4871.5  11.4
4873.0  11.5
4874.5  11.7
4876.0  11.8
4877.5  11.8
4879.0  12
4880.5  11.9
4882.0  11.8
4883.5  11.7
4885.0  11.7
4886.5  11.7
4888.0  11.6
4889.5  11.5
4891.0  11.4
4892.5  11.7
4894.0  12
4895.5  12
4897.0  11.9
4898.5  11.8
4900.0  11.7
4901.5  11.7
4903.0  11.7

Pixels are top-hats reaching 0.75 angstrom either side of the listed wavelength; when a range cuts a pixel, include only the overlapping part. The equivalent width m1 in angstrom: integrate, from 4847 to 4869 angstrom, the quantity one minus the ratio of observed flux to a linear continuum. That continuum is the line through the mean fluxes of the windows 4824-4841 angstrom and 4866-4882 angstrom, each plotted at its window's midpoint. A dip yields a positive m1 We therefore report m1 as 2.4 angstrom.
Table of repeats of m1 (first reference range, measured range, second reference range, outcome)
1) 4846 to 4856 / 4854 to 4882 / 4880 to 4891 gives 2.3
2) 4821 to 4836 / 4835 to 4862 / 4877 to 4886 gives 1.7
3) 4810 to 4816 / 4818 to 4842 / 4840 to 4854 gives 0.2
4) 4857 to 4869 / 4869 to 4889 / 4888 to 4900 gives -1.8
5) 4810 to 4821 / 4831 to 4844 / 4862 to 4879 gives -0.2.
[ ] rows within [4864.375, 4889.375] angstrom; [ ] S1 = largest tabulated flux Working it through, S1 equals 12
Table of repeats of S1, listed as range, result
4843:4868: 12.4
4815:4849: 12.5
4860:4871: 11.3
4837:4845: 12.2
